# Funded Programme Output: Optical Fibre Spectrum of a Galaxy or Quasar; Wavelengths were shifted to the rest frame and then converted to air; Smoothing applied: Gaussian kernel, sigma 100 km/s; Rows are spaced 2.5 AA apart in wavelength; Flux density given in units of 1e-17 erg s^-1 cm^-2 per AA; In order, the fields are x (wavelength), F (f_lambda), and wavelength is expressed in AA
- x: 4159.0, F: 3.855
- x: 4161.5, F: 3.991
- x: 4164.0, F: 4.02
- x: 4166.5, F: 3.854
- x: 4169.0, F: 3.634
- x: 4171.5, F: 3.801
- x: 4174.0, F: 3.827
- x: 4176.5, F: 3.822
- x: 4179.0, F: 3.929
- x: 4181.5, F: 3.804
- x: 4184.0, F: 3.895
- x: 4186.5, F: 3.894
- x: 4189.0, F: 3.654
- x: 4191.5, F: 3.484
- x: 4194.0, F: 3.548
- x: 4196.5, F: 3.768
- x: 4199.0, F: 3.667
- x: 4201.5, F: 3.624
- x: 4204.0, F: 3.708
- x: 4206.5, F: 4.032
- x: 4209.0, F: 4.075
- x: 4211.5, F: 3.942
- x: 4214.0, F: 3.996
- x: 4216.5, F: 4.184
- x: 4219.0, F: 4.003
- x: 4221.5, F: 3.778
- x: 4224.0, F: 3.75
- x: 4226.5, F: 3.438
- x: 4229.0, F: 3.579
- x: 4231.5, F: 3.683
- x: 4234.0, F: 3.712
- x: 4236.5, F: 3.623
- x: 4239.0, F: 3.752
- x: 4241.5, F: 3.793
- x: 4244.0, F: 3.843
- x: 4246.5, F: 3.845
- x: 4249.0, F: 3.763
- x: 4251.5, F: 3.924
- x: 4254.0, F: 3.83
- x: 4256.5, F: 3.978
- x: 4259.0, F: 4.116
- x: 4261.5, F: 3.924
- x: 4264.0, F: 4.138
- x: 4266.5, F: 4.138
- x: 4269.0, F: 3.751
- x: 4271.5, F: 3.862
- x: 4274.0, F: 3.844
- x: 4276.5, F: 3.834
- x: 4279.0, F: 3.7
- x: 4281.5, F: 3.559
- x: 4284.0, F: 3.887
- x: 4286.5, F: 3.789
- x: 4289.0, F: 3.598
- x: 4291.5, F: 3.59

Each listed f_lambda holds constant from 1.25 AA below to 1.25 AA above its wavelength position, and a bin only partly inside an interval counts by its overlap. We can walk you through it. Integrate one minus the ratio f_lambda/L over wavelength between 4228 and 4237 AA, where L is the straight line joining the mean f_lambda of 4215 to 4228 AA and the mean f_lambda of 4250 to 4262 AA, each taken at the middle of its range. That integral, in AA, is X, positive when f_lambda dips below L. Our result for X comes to 0.50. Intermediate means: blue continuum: 3.83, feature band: 3.65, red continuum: 3.95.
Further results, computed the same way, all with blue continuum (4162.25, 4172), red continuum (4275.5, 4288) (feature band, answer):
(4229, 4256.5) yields 0.0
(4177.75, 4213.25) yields 0.2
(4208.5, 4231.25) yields -0.3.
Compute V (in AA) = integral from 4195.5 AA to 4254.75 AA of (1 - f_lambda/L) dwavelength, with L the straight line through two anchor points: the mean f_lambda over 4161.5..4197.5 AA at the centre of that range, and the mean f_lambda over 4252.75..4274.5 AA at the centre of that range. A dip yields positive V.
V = 1.1 AA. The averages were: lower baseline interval 3.79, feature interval 3.8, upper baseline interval 3.96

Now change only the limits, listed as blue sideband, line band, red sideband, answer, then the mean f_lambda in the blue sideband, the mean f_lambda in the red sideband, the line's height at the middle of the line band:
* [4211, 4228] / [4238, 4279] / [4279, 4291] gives -1.4 AA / 3.86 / 3.7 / 3.77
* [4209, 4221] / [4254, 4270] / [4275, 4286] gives -0.7 AA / 4.02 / 3.75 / 3.83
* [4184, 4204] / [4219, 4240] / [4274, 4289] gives 0.1 AA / 3.68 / 3.75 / 3.71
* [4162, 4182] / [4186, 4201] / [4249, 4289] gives 0.8 AA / 3.84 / 3.87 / 3.85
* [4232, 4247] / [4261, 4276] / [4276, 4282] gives -0.9 AA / 3.75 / 3.7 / 3.71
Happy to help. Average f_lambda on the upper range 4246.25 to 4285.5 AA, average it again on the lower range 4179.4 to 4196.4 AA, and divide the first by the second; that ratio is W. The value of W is 1.04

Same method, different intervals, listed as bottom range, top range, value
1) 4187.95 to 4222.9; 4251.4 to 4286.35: 1.02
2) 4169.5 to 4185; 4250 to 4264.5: 1.04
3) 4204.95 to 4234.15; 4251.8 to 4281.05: 1.02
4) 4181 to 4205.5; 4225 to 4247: 1.00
